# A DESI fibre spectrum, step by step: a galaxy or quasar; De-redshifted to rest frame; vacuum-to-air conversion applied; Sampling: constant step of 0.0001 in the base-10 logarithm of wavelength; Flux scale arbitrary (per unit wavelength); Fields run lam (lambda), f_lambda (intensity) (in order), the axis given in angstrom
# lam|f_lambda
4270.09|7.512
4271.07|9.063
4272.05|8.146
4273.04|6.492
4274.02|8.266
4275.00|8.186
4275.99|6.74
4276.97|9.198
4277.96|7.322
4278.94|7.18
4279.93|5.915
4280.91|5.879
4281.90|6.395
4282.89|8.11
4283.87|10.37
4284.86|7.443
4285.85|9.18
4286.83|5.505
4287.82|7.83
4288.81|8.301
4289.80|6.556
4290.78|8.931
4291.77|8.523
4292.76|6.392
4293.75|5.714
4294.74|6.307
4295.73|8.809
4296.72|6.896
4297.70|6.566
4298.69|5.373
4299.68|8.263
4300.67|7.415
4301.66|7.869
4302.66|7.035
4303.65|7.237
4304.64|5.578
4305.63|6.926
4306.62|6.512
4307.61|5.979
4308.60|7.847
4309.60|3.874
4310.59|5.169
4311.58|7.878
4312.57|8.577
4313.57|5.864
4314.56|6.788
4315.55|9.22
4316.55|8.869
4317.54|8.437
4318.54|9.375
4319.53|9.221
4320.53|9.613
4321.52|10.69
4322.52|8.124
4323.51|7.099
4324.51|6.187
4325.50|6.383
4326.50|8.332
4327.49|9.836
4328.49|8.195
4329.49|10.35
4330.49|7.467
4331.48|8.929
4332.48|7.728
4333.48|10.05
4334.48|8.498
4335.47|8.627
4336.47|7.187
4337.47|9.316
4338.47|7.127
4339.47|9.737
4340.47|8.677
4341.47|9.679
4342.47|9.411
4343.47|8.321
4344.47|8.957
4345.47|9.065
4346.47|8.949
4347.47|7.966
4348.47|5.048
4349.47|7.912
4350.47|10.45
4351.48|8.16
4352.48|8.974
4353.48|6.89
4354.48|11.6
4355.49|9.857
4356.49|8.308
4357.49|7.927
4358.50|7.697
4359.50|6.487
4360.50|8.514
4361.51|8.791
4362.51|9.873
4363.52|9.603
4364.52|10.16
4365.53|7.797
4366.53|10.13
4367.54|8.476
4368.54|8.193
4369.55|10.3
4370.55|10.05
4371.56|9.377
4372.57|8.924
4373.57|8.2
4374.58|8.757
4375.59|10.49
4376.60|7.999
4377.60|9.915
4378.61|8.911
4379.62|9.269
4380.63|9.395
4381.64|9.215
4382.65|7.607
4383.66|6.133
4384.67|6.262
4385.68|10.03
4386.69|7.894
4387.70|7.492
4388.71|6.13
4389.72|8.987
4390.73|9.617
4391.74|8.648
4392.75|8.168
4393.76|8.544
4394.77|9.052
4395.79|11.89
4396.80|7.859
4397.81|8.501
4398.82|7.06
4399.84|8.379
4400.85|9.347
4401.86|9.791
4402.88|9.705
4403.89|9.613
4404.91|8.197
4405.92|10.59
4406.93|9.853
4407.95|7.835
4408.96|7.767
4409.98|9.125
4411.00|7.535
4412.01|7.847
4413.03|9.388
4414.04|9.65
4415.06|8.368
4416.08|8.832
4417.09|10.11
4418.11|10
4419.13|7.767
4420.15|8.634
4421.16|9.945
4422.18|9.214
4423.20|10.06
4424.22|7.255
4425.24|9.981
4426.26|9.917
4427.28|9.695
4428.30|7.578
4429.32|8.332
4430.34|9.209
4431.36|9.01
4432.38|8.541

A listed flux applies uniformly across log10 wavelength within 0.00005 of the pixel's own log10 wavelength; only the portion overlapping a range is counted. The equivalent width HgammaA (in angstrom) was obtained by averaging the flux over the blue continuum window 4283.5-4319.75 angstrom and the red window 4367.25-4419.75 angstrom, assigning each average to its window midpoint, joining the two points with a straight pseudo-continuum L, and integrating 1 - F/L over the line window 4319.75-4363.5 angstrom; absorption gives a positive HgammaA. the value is -3.2 angstrom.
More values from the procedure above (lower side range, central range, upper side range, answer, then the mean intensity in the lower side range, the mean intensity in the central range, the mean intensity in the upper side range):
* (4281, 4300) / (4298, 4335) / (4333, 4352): 1.22 angstrom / 7.4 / 7.75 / 8.58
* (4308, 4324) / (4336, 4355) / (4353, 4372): -0.08 angstrom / 7.9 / 8.6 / 8.95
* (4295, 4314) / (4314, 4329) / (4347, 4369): -2.11 angstrom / 6.82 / 8.41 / 8.59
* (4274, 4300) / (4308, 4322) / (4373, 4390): -0.45 angstrom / 7.39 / 7.94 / 8.39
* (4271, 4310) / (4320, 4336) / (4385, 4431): -1.54 angstrom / 7.24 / 8.51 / 8.87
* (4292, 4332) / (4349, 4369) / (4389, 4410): -1.20 angstrom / 7.54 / 8.79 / 8.95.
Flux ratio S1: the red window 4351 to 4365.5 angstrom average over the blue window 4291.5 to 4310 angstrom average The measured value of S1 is 1.3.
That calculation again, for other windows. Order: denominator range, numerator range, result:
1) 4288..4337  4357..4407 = 1.15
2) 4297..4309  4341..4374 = 1.28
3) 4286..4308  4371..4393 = 1.21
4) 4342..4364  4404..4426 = 1.05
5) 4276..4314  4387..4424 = 1.24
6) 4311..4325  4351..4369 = 1.06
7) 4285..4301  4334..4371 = 1.20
